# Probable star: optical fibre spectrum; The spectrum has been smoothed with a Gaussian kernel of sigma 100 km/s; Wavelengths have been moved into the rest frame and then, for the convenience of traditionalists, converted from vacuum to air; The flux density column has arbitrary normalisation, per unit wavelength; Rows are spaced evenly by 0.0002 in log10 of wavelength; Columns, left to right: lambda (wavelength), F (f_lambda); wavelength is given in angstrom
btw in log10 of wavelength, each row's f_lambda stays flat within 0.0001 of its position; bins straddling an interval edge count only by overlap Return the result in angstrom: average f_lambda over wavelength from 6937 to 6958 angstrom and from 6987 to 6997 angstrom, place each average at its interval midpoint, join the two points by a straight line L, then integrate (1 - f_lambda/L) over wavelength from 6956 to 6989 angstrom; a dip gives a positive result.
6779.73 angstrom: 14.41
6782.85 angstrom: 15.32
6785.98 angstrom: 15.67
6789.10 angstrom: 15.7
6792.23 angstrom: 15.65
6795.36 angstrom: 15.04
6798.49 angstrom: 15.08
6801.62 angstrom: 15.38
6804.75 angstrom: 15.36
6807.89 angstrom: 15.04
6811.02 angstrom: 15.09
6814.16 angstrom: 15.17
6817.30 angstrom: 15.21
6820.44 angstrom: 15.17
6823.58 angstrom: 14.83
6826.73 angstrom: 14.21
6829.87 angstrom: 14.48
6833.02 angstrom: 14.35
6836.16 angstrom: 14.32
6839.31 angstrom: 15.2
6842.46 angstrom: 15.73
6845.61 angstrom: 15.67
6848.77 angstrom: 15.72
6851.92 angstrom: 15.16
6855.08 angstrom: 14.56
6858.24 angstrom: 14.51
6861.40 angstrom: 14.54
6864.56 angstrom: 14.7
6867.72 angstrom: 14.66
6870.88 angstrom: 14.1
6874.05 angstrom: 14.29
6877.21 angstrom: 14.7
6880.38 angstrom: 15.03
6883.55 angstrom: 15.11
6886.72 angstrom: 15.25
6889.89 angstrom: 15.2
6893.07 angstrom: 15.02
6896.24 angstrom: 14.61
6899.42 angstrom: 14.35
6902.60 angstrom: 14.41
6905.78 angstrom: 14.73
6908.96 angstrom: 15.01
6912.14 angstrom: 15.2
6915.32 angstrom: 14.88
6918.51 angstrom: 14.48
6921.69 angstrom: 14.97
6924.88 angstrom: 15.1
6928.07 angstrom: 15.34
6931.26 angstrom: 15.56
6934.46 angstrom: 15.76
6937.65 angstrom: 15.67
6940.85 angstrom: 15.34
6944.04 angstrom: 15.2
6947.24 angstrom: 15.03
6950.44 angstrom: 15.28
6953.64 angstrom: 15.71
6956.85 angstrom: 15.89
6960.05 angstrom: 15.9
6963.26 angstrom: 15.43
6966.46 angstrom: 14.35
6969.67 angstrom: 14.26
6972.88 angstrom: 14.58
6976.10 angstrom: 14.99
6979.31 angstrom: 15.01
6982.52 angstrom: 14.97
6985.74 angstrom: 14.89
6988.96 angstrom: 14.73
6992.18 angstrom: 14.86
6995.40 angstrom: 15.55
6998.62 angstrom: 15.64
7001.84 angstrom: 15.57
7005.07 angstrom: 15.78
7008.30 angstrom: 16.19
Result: 0.5 angstrom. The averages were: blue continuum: 15.4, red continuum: 15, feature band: 15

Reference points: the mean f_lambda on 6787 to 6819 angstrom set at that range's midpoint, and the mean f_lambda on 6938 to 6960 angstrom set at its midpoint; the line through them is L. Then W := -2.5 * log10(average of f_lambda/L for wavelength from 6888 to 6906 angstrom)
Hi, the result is 0.05 mag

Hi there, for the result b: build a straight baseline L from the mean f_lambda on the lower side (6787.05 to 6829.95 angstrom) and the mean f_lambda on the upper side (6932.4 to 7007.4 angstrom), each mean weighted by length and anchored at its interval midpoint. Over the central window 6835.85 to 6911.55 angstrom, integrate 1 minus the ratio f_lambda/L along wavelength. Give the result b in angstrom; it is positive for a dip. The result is 1.5 angstrom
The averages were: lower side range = 15.1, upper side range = 15.2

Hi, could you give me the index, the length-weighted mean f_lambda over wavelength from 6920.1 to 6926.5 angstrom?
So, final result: 15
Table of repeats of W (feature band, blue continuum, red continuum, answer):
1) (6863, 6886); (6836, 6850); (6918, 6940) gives 0.050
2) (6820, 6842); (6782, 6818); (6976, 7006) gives 0.044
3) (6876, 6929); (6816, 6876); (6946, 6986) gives 0.003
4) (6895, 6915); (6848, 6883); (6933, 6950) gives 0.025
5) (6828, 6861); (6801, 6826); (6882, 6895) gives 0.012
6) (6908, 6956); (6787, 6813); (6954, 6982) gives -0.009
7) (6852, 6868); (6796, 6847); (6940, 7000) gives 0.030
